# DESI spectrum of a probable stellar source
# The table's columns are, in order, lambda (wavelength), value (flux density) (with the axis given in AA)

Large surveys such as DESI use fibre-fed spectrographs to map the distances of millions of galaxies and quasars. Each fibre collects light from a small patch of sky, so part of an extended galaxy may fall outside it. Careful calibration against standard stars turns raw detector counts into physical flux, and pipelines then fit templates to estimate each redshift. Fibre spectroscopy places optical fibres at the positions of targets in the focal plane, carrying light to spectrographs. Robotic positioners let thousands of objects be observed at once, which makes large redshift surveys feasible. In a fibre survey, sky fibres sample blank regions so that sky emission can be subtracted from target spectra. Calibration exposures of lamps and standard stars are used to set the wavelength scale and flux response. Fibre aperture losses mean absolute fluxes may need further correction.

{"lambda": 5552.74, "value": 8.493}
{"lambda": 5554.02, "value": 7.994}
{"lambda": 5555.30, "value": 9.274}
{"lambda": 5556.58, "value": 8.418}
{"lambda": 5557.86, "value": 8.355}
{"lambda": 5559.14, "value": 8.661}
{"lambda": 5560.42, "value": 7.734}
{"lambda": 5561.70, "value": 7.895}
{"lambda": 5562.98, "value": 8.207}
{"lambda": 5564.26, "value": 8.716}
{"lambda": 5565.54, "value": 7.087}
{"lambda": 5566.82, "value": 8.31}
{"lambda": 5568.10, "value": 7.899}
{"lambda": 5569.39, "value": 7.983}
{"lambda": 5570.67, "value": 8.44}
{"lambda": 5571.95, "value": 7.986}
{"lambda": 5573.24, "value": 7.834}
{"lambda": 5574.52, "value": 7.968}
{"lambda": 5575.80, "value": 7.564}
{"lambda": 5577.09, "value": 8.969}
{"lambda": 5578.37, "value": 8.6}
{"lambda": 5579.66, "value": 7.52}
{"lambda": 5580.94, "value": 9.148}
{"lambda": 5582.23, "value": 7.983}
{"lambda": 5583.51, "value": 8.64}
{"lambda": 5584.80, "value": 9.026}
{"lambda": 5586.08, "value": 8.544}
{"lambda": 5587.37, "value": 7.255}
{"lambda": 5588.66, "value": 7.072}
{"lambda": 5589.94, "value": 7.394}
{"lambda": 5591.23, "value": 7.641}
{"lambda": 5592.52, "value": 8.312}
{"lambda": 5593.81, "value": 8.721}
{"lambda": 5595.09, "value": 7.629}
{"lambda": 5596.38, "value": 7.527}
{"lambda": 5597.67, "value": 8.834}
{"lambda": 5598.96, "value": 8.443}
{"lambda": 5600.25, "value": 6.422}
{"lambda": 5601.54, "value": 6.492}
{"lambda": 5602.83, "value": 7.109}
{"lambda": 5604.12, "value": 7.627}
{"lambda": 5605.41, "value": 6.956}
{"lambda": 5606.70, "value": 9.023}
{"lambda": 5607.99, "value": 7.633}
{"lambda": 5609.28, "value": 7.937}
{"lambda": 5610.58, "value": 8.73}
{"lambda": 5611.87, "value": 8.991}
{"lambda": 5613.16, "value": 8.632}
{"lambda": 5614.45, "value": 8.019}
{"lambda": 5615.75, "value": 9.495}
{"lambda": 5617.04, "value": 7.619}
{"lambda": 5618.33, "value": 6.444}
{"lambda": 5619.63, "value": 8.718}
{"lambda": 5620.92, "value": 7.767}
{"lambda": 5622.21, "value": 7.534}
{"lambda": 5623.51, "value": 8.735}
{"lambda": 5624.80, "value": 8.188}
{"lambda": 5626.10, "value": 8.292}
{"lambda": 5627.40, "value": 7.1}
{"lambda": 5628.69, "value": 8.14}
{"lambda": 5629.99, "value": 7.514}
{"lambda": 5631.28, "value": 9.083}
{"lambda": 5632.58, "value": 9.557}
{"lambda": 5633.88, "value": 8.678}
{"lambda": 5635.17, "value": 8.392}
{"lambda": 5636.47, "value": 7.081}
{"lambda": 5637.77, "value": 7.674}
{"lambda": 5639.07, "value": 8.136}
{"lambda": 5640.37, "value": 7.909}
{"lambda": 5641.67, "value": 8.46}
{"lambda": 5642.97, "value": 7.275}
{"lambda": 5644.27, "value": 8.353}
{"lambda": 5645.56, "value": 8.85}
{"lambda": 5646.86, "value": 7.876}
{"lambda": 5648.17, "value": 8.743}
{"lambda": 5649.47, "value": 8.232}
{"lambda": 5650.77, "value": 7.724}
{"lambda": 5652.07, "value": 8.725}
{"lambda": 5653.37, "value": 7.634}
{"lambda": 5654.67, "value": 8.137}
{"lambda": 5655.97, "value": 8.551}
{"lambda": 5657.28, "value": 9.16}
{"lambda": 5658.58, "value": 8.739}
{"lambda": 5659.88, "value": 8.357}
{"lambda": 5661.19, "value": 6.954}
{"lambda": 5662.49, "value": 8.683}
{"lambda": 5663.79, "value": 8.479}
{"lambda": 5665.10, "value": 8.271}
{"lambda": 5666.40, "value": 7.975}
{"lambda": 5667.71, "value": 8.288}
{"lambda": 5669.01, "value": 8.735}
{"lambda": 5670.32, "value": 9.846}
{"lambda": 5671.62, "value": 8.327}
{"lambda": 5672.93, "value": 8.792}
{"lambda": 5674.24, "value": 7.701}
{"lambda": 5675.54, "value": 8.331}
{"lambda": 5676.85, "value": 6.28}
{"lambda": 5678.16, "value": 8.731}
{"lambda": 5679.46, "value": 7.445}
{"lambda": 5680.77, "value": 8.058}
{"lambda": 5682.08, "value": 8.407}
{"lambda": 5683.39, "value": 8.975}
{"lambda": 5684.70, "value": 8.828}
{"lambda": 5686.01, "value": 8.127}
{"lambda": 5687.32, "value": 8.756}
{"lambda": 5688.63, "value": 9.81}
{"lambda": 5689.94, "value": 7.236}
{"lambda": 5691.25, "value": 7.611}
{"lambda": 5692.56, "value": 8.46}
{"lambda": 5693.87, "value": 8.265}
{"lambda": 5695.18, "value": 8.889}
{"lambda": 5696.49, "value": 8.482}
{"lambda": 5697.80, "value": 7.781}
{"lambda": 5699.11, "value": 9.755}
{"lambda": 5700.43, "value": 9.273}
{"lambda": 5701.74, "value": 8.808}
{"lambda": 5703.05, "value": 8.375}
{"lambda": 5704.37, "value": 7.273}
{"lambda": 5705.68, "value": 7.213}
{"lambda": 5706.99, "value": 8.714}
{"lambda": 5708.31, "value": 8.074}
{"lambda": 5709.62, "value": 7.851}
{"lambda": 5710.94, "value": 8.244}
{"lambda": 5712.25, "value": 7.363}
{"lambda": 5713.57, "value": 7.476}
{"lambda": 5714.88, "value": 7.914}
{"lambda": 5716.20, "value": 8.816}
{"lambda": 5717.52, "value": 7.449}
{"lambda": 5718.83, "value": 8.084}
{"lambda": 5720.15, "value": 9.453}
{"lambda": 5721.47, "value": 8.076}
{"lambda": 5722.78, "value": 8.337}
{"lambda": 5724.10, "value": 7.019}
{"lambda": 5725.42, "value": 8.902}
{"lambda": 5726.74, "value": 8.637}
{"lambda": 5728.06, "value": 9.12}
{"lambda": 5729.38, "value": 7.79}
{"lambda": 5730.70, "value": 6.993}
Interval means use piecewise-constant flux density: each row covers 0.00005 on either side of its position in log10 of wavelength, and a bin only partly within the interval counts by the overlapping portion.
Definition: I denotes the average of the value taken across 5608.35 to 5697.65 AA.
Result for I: 8.26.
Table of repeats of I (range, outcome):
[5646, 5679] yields 8.29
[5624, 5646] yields 8.16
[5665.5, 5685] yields 8.3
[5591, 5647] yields 8.04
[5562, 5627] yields 8.03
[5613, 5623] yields 8.01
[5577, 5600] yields 8.13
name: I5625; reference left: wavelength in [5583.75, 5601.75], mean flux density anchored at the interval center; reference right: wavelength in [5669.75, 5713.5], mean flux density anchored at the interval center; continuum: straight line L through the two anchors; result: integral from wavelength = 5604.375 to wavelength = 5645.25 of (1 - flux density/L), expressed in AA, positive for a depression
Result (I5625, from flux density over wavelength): -0.7 AA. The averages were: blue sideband 7.86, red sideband 8.29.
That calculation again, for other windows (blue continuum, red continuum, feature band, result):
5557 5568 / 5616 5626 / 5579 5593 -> 0.0 AA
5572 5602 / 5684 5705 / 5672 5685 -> 0.4 AA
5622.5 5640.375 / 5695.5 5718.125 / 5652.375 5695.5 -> -0.8 AA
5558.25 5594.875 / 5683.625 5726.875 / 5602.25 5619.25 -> 0.3 AA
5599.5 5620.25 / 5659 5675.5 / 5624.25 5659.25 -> -0.4 AA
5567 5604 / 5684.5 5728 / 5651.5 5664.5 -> -0.3 AA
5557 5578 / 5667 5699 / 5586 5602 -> 0.9 AA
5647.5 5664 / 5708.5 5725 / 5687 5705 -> -0.8 AA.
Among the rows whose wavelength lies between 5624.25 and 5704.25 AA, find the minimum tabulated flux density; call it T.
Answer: 6.28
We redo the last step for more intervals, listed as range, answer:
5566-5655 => 6.422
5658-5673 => 6.954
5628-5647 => 7.081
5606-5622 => 6.444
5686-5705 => 7.236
